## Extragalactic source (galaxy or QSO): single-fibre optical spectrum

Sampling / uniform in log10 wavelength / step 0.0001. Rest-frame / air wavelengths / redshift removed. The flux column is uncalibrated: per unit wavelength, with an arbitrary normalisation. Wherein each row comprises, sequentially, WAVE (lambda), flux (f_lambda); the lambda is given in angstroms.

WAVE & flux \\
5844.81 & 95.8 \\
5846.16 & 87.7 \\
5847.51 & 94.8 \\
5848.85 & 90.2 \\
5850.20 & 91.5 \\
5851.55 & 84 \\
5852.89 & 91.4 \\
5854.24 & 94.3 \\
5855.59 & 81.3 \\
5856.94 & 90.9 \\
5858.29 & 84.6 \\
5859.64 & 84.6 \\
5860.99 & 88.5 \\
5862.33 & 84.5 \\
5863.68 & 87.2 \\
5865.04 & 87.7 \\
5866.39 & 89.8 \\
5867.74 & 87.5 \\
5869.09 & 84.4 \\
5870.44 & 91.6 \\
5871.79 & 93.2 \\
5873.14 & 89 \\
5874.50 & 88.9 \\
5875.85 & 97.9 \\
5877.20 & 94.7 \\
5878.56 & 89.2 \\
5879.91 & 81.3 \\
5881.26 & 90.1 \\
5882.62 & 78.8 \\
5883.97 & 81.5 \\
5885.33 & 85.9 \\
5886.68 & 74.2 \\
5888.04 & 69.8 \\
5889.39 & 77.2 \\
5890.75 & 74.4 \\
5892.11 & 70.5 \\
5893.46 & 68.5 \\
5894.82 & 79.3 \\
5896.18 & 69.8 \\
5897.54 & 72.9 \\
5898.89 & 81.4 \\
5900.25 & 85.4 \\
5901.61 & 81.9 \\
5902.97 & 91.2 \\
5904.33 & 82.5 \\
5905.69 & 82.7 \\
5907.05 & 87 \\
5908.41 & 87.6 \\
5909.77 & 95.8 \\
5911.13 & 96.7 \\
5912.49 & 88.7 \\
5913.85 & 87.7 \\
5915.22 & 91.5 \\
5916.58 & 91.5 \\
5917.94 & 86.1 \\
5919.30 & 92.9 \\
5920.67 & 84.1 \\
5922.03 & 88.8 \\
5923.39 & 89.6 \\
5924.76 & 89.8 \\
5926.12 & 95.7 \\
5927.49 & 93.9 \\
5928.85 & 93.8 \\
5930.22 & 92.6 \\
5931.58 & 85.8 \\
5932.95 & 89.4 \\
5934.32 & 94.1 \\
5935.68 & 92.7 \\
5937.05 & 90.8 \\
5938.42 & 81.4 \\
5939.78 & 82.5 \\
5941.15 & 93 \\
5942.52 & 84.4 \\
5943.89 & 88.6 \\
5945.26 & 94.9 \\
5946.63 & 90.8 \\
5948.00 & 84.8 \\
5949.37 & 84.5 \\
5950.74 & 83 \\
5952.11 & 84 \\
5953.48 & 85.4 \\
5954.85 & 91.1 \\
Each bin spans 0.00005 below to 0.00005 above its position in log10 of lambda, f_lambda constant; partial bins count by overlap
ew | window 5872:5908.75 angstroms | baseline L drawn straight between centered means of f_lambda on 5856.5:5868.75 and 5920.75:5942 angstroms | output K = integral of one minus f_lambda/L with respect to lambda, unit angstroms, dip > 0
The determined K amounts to 2.6 angstroms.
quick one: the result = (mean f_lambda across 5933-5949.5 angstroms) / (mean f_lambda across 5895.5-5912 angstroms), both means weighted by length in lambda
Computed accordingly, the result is 1.0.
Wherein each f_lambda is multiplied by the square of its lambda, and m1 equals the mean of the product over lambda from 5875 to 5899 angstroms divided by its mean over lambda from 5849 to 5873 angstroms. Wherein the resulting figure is 0.91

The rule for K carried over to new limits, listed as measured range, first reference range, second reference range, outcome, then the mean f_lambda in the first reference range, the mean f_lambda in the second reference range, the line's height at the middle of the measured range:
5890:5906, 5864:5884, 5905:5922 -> 1.9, 88.6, 89.3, 89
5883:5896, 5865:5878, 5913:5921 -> 2.1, 90.6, 89.1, 90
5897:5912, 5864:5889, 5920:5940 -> 0.4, 86.3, 89.9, 88.2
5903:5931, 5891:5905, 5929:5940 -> -2.0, 78.2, 89.2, 83.9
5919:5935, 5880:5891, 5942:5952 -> -1.2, 79.3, 87.1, 84.6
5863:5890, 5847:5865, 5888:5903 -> -1.2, 88.2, 76.6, 82.2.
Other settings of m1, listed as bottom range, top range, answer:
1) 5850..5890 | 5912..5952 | 1.05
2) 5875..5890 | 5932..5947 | 1.08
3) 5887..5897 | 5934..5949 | 1.24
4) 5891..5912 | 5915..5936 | 1.11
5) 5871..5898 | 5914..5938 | 1.13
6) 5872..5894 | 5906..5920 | 1.11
